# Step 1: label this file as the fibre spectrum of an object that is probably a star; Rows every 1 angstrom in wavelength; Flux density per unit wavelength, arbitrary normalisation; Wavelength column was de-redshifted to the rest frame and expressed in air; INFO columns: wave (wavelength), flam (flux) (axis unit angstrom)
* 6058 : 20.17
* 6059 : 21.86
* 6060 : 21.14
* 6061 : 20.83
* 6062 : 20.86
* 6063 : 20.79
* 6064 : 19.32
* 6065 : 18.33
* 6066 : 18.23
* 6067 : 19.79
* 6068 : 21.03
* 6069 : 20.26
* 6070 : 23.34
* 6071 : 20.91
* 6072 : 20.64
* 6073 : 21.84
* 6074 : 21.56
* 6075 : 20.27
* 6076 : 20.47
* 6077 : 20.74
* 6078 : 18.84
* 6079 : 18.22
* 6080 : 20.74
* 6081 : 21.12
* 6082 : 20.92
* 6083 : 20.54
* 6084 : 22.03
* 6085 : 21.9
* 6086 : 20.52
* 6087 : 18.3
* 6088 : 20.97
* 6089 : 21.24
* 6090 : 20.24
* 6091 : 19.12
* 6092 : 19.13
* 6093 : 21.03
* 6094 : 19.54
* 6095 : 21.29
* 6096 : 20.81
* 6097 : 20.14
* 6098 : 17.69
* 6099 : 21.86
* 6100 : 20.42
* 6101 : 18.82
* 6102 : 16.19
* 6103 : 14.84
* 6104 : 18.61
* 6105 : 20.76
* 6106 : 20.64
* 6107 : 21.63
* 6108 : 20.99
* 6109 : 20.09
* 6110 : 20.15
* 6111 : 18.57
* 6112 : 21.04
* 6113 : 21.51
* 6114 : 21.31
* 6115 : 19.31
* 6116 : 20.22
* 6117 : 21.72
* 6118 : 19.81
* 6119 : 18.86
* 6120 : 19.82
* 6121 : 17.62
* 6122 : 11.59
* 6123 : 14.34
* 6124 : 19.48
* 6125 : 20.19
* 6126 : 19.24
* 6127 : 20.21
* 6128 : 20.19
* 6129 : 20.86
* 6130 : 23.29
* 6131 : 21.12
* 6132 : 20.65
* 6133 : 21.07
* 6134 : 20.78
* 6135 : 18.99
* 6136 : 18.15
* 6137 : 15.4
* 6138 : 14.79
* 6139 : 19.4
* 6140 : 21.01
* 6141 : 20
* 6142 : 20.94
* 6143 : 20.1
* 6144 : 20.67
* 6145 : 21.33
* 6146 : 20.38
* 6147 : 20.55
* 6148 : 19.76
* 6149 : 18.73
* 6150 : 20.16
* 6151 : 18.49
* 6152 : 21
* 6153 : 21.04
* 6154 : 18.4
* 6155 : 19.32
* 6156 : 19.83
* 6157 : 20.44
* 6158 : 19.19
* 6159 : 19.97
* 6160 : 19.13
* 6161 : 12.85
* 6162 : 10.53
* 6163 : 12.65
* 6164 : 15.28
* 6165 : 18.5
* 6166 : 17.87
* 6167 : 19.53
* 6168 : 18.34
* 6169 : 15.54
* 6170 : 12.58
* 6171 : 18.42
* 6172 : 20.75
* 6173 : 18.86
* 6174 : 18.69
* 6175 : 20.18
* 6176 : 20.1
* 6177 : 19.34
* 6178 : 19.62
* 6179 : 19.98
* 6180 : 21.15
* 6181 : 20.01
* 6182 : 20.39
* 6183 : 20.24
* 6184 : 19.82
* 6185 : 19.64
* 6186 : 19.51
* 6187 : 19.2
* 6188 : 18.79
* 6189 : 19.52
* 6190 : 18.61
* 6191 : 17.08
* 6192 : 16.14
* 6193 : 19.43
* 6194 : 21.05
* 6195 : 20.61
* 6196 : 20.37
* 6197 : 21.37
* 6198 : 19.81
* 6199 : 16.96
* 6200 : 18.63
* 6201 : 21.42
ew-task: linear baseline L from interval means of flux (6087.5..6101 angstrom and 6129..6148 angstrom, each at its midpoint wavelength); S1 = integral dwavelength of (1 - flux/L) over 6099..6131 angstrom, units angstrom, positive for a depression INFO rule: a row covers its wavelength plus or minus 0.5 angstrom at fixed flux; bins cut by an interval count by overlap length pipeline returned 0.9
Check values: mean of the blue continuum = 20.2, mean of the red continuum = 19.9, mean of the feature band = 19.5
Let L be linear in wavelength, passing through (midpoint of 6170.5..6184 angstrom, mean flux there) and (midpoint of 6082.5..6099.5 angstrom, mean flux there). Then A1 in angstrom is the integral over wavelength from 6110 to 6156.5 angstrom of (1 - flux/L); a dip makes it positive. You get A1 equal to 1.2 angstrom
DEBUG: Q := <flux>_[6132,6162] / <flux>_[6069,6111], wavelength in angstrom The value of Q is 0.95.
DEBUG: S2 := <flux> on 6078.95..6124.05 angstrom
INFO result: 19.7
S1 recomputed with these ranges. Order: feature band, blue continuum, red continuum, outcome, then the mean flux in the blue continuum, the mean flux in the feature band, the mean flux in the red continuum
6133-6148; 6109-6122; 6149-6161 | -0.02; 19.7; 19.5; 19.4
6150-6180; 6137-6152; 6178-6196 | 2.05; 19.6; 18.2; 19.5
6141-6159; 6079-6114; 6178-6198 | -0.18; 20.1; 20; 19.6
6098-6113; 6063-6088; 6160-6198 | 0.19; 20.4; 19.6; 18.5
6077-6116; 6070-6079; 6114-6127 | -0.64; 20.7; 20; 18.7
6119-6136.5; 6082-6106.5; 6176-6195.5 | 0.43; 19.9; 19.3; 19.5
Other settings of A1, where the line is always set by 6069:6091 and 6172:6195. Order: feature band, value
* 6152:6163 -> 1.0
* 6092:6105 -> 0.7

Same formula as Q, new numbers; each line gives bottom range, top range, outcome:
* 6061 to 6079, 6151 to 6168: 0.88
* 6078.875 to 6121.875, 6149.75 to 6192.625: 0.93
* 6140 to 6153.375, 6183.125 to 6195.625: 0.95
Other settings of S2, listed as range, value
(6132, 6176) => 18.6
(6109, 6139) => 19.3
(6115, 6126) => 18.4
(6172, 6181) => 19.8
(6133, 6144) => 19.1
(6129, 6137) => 20.3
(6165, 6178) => 18.4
